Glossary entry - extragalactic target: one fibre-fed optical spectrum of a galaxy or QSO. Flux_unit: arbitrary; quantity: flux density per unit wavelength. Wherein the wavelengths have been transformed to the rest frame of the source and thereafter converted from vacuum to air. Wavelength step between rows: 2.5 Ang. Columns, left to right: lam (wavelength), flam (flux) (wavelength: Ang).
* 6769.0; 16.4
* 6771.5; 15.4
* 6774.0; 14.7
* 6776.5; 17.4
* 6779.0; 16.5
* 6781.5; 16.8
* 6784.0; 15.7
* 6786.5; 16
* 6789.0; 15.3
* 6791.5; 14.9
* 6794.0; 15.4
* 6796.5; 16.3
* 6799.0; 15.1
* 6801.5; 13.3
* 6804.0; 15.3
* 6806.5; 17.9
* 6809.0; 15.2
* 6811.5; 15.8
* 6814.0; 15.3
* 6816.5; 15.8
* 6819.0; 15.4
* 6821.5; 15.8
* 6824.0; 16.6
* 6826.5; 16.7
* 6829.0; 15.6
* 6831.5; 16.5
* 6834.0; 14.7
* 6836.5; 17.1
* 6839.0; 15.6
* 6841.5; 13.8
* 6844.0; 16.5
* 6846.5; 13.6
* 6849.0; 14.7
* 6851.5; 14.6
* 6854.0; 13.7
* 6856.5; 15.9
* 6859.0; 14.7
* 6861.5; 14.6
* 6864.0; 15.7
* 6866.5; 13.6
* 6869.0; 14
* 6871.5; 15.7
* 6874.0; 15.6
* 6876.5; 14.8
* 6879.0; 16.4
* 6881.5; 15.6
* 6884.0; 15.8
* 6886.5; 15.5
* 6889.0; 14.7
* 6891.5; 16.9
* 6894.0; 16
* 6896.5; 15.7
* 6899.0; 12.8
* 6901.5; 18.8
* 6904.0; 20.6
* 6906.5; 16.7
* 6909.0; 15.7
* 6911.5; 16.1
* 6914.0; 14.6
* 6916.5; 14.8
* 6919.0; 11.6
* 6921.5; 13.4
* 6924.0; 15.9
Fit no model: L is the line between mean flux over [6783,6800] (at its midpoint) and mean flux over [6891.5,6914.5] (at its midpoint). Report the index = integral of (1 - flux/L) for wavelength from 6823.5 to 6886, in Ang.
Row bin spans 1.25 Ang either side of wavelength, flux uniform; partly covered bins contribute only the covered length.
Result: 3.0 Ang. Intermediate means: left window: 15.5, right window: 16.4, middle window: 15.3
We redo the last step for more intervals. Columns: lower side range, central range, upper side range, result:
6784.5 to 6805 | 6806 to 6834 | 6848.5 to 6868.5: -1.8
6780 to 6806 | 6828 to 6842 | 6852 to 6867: -0.6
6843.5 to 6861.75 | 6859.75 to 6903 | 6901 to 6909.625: 2.8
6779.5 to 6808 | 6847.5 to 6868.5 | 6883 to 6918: 1.6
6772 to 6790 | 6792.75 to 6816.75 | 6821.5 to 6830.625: 0.9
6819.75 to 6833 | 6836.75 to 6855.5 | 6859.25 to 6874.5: 0.9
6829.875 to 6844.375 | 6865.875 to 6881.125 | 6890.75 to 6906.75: 1.1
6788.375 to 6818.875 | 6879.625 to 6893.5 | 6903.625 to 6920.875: -0.3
